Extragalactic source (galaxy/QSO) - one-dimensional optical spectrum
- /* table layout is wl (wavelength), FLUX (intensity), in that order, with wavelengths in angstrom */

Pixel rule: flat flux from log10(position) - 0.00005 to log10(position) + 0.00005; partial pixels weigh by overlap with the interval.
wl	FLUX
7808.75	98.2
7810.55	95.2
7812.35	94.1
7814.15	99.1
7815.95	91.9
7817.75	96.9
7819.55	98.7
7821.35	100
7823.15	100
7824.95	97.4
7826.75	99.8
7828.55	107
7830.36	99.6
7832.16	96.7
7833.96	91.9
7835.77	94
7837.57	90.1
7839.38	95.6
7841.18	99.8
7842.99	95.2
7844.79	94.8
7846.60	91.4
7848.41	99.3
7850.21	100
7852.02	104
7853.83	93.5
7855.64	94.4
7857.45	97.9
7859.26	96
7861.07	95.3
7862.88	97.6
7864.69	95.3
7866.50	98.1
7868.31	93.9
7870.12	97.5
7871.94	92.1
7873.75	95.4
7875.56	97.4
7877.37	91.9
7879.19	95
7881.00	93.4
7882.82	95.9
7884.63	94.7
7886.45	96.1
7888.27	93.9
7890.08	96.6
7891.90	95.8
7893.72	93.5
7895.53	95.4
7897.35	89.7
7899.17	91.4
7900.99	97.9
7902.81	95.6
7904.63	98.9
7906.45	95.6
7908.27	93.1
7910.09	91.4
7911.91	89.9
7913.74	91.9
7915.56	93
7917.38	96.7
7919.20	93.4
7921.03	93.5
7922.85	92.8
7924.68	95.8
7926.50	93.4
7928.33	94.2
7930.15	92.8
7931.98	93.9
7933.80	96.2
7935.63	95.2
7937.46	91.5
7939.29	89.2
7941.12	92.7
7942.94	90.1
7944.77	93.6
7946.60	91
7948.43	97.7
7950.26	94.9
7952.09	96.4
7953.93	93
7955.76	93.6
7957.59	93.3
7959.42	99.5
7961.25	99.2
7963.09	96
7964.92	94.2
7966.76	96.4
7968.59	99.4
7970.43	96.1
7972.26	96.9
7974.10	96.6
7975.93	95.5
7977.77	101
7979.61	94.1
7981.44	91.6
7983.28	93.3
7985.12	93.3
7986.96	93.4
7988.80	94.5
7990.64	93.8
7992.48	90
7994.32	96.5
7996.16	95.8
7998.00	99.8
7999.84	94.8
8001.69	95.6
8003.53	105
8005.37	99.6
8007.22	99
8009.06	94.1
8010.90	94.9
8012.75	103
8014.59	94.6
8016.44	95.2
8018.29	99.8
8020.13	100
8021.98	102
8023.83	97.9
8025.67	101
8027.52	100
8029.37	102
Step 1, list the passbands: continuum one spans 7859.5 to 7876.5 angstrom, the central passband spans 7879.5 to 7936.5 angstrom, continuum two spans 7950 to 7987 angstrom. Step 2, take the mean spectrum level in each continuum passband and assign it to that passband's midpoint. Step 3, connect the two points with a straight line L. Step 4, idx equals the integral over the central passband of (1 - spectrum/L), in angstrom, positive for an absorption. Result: 0.92 angstrom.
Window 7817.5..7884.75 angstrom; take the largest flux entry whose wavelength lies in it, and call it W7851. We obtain 107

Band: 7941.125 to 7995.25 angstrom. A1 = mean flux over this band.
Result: 95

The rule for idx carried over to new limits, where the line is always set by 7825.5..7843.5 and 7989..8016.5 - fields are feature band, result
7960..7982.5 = 0.1 angstrom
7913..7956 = 1.4 angstrom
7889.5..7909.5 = 0.4 angstrom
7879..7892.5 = 0.2 angstrom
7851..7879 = 0.3 angstrom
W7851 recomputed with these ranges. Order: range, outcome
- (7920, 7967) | 99.5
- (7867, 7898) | 97.5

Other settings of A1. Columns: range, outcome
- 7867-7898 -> 94.7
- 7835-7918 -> 95.1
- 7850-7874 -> 96.4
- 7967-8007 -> 96.1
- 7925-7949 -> 93.2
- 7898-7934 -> 94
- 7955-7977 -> 96.5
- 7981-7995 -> 93.3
